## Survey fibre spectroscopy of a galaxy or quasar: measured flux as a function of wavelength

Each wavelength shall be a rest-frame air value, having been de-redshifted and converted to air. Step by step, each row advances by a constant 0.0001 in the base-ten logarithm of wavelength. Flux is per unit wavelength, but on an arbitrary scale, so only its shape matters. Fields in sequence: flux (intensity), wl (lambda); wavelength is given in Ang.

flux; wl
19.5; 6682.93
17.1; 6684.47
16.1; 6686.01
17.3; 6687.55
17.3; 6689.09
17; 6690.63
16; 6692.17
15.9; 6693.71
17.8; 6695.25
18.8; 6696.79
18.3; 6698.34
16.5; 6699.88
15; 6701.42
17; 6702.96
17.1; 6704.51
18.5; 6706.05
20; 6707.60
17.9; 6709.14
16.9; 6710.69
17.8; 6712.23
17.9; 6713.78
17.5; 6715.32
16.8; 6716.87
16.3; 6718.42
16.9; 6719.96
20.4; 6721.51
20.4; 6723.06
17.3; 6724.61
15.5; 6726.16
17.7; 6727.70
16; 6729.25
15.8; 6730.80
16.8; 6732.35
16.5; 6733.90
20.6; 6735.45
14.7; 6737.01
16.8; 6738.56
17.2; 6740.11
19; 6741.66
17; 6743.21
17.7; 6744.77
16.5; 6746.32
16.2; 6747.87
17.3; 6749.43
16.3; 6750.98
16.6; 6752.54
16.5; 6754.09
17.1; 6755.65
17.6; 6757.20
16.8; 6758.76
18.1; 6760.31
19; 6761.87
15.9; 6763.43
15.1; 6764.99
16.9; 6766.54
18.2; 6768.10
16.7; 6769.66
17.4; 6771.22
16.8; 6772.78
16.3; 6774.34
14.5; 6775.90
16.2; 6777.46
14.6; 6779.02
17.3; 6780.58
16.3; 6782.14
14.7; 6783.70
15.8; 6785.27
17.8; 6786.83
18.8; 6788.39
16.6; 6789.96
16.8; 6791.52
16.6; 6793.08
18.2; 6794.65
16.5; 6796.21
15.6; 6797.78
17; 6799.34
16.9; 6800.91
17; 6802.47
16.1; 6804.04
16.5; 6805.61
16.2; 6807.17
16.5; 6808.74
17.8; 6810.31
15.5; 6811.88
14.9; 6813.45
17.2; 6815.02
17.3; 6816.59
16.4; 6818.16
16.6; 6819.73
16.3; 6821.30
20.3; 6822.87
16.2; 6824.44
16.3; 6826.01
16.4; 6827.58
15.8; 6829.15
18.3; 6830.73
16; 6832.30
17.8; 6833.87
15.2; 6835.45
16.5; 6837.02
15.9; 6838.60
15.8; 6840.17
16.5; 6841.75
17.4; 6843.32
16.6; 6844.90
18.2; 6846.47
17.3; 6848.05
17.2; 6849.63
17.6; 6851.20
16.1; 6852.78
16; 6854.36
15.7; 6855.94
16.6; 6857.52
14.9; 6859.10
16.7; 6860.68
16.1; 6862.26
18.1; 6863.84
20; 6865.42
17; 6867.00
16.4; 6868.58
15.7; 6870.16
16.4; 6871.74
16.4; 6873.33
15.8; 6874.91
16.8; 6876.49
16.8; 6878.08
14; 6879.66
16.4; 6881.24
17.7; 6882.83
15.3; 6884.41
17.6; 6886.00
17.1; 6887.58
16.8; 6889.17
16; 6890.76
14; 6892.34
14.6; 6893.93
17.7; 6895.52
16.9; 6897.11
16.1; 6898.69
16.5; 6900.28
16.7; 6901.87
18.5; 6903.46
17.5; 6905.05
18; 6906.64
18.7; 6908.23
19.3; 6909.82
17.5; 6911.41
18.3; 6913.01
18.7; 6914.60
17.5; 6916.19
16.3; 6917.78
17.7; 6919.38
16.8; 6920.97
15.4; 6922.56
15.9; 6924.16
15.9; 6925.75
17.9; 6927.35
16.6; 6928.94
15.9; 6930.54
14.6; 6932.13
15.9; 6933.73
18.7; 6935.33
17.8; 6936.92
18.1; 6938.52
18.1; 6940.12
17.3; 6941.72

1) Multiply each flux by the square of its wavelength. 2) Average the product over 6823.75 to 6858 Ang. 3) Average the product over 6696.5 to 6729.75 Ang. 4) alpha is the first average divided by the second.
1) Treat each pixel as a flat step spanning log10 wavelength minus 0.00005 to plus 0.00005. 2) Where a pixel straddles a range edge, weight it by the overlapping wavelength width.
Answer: 0.98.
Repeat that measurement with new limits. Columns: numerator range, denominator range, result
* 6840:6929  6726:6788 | 1.04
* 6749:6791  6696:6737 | 0.97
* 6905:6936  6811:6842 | 1.06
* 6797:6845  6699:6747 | 0.98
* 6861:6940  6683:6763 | 1.03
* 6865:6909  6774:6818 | 1.04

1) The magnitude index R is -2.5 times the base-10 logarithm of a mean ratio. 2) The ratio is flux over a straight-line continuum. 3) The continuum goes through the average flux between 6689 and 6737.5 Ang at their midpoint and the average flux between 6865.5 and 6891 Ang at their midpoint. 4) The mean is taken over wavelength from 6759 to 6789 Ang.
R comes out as 0.03 mag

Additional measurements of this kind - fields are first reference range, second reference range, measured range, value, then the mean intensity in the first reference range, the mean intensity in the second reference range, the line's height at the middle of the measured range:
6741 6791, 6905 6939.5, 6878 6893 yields 0.06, 16.8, 17.2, 17.1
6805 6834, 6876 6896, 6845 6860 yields -0.01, 16.7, 16.2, 16.5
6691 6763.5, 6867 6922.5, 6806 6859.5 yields 0.02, 17.3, 16.8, 17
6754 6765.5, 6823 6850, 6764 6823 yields 0.02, 17.1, 16.8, 16.9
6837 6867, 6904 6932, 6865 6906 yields 0.03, 16.8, 17.2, 17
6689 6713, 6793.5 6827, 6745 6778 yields 0.01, 17.4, 16.7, 17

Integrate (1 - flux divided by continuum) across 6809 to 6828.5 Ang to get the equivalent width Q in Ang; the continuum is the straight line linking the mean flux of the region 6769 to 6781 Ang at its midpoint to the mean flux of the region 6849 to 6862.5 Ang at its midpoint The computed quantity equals -0.59 Ang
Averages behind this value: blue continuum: 16.2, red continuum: 16.3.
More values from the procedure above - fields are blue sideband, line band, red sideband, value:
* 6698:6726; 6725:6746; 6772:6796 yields 0.3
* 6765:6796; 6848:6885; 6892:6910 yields 0.8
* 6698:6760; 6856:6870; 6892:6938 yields 0.2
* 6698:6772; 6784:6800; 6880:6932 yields 0.2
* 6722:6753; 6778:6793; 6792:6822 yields 0.2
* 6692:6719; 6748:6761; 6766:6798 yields -0.1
